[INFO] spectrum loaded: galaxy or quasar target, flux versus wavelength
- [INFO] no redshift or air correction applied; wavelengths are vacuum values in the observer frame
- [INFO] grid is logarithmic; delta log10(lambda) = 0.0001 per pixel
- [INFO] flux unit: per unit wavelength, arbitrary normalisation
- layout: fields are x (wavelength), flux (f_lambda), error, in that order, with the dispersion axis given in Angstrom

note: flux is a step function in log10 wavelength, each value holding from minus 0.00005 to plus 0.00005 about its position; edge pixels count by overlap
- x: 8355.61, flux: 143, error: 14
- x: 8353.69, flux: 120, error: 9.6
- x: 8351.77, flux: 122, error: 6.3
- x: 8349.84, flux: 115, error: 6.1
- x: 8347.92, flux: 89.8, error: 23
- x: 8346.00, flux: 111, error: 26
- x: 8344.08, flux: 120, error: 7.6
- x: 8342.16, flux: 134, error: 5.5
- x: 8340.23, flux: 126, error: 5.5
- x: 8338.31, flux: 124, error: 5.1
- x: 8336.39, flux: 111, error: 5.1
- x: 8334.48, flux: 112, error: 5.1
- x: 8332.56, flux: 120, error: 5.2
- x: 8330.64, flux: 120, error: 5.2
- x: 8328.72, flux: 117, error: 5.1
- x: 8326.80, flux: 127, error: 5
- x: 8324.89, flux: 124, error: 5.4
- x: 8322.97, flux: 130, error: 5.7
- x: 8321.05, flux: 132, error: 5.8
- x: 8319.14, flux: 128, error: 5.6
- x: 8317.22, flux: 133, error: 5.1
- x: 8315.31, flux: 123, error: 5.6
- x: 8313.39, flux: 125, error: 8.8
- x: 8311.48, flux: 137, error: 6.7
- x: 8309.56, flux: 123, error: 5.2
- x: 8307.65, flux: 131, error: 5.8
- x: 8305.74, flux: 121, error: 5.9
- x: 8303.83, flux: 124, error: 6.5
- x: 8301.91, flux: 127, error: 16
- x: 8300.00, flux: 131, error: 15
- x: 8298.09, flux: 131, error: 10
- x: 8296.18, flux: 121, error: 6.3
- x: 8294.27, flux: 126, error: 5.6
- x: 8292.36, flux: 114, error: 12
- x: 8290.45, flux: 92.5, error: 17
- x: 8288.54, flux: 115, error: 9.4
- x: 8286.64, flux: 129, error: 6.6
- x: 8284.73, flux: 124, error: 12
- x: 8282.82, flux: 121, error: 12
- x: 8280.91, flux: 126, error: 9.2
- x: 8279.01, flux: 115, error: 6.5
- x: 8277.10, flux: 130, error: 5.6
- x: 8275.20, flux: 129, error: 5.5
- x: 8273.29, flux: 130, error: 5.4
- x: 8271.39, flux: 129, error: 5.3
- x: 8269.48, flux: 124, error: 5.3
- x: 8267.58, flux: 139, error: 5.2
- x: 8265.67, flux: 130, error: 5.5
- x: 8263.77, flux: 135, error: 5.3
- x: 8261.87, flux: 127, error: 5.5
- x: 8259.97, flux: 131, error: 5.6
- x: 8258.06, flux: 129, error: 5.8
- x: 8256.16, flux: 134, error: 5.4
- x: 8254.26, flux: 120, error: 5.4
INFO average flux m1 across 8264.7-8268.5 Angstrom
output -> 134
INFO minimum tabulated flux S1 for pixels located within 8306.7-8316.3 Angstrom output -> 123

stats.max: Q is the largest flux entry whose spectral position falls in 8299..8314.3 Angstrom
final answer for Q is 137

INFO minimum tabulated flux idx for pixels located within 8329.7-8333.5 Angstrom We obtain 120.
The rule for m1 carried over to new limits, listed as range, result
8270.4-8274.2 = 129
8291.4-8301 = 125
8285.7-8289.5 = 122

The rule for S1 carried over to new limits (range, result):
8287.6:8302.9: 92.5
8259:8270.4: 124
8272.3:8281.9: 115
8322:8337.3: 111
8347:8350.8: 89.8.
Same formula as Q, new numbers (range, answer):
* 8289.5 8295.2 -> 126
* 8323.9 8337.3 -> 127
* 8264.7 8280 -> 139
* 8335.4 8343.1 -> 134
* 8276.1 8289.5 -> 130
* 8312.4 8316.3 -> 125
